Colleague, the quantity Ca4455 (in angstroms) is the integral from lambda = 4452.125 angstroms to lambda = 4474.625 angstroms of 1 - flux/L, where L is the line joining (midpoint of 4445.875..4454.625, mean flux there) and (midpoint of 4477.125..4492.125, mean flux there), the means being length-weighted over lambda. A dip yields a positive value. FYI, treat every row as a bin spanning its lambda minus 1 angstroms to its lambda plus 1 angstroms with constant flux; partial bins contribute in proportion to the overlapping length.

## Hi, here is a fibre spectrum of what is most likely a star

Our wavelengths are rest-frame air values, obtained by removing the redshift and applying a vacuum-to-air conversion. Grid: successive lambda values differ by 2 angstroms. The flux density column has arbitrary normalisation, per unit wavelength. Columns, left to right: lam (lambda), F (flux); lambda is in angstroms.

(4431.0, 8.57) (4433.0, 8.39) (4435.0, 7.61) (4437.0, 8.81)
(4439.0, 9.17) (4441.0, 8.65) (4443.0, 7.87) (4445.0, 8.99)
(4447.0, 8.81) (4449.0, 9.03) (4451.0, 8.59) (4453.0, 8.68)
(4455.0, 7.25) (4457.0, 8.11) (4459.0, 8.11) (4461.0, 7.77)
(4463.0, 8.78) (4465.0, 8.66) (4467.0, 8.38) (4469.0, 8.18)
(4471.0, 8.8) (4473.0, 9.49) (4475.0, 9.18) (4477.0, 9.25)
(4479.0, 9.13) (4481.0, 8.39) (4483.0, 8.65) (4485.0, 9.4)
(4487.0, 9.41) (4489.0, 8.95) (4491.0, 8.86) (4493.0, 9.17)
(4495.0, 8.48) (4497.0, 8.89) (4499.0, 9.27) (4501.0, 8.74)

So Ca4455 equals 1.0 angstroms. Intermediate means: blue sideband 8.67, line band 8.4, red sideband 8.99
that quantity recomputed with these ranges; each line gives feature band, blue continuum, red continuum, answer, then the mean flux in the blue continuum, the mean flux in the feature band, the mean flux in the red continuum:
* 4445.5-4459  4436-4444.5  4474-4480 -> 0.6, 8.65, 8.41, 9.19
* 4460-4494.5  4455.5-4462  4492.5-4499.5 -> -1.7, 7.94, 8.84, 8.91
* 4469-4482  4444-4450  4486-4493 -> 0.1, 8.94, 8.97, 9.09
